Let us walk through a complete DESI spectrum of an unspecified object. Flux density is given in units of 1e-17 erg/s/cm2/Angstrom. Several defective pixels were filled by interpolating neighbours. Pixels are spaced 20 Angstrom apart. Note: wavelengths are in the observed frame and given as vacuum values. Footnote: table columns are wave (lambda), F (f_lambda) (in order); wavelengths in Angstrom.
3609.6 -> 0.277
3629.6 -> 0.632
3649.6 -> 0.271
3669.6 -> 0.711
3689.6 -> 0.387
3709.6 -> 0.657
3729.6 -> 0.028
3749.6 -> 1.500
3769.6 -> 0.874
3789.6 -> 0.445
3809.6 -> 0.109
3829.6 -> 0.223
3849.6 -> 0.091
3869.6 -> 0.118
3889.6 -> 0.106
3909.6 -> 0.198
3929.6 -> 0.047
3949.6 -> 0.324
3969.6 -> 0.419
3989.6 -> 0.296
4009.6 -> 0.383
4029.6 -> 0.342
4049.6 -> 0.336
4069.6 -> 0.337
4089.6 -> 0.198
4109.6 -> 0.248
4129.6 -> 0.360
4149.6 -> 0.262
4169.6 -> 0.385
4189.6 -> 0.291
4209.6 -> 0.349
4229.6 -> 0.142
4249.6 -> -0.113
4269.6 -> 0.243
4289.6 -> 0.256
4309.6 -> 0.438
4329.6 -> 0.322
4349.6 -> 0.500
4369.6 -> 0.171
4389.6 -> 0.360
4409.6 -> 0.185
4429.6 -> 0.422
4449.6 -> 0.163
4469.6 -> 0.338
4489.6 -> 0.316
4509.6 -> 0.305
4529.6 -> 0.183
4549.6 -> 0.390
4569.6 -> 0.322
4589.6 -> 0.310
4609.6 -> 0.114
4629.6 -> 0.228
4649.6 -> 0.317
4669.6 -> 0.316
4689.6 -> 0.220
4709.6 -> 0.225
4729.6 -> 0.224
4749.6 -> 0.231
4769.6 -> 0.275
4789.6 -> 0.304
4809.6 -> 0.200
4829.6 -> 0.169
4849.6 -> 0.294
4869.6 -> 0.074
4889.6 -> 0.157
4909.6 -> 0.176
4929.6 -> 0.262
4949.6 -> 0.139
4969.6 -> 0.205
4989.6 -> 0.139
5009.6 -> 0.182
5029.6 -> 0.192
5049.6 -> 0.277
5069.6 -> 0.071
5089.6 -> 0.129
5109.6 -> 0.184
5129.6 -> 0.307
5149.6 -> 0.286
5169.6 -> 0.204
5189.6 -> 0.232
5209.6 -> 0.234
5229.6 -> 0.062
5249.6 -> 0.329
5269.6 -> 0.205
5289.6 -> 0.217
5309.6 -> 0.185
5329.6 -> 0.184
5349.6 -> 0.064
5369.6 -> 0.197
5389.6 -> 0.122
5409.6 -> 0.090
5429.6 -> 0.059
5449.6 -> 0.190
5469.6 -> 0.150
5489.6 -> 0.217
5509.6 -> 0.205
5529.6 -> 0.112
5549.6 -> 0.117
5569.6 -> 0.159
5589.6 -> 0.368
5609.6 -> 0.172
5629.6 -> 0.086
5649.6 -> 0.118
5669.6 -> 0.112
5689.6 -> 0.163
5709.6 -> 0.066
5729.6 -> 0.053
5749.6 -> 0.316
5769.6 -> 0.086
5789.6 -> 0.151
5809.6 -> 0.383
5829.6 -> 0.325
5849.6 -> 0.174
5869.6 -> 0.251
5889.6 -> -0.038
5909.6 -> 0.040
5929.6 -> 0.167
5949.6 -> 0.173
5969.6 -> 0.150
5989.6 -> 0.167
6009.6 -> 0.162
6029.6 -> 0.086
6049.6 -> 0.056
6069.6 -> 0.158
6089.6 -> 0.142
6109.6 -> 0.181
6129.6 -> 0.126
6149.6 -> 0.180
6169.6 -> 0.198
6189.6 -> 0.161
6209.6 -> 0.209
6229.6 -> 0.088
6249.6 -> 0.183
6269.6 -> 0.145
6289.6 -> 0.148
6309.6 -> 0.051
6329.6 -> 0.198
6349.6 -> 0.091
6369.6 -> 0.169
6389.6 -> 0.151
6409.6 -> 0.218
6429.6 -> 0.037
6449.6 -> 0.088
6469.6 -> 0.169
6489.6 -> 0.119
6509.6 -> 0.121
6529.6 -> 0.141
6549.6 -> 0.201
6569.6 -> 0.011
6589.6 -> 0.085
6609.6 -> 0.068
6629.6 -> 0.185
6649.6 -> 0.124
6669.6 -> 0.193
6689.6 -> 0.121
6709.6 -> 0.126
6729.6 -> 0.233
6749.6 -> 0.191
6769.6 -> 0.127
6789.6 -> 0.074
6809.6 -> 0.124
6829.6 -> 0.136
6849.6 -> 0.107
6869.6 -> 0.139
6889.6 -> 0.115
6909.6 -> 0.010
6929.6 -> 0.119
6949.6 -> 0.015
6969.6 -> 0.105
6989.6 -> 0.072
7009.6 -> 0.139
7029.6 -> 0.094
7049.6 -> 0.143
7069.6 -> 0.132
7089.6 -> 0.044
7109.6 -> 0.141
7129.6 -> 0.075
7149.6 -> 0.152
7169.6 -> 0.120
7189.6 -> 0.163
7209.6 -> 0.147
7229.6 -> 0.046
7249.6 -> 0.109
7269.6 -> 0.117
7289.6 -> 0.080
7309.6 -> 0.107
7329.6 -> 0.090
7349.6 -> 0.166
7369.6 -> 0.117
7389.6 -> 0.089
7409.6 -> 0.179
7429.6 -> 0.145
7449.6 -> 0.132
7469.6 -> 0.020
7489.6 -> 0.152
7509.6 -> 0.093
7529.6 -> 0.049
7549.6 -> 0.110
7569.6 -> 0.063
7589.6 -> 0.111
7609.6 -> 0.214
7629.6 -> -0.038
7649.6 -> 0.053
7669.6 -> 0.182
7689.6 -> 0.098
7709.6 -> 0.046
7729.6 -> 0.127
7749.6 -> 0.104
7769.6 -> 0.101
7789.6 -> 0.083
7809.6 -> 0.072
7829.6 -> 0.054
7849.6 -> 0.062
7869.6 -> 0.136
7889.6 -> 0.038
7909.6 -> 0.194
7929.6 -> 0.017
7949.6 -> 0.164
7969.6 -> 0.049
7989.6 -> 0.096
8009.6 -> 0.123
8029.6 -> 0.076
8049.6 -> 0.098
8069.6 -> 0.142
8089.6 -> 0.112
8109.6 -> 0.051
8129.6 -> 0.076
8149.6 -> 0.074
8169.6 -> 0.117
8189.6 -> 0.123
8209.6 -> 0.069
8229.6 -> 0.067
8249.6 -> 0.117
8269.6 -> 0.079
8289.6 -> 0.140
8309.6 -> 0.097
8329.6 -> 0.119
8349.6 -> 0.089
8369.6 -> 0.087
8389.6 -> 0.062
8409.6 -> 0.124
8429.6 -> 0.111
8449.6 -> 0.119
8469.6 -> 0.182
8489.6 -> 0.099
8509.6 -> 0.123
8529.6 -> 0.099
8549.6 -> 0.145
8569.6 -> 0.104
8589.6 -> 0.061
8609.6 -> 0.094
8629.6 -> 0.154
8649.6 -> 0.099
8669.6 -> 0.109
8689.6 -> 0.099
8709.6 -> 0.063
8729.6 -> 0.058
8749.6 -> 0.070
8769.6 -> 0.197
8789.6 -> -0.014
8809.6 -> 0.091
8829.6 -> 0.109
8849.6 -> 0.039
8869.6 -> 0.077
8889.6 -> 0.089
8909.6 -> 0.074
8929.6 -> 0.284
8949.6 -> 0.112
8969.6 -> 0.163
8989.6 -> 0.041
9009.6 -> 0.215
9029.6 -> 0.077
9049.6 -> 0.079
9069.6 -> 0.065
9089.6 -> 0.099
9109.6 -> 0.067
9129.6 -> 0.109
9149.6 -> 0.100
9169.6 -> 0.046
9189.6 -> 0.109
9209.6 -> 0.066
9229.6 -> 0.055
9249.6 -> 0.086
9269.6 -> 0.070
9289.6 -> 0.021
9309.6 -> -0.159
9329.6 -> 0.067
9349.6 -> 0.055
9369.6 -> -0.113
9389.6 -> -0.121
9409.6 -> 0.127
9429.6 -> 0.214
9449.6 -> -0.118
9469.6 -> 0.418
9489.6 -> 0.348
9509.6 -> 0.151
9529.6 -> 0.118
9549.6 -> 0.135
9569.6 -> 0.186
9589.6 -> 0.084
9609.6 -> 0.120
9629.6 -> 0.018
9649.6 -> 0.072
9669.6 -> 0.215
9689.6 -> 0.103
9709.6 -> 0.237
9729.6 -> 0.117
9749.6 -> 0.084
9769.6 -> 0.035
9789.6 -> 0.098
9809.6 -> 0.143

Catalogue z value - 1.542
